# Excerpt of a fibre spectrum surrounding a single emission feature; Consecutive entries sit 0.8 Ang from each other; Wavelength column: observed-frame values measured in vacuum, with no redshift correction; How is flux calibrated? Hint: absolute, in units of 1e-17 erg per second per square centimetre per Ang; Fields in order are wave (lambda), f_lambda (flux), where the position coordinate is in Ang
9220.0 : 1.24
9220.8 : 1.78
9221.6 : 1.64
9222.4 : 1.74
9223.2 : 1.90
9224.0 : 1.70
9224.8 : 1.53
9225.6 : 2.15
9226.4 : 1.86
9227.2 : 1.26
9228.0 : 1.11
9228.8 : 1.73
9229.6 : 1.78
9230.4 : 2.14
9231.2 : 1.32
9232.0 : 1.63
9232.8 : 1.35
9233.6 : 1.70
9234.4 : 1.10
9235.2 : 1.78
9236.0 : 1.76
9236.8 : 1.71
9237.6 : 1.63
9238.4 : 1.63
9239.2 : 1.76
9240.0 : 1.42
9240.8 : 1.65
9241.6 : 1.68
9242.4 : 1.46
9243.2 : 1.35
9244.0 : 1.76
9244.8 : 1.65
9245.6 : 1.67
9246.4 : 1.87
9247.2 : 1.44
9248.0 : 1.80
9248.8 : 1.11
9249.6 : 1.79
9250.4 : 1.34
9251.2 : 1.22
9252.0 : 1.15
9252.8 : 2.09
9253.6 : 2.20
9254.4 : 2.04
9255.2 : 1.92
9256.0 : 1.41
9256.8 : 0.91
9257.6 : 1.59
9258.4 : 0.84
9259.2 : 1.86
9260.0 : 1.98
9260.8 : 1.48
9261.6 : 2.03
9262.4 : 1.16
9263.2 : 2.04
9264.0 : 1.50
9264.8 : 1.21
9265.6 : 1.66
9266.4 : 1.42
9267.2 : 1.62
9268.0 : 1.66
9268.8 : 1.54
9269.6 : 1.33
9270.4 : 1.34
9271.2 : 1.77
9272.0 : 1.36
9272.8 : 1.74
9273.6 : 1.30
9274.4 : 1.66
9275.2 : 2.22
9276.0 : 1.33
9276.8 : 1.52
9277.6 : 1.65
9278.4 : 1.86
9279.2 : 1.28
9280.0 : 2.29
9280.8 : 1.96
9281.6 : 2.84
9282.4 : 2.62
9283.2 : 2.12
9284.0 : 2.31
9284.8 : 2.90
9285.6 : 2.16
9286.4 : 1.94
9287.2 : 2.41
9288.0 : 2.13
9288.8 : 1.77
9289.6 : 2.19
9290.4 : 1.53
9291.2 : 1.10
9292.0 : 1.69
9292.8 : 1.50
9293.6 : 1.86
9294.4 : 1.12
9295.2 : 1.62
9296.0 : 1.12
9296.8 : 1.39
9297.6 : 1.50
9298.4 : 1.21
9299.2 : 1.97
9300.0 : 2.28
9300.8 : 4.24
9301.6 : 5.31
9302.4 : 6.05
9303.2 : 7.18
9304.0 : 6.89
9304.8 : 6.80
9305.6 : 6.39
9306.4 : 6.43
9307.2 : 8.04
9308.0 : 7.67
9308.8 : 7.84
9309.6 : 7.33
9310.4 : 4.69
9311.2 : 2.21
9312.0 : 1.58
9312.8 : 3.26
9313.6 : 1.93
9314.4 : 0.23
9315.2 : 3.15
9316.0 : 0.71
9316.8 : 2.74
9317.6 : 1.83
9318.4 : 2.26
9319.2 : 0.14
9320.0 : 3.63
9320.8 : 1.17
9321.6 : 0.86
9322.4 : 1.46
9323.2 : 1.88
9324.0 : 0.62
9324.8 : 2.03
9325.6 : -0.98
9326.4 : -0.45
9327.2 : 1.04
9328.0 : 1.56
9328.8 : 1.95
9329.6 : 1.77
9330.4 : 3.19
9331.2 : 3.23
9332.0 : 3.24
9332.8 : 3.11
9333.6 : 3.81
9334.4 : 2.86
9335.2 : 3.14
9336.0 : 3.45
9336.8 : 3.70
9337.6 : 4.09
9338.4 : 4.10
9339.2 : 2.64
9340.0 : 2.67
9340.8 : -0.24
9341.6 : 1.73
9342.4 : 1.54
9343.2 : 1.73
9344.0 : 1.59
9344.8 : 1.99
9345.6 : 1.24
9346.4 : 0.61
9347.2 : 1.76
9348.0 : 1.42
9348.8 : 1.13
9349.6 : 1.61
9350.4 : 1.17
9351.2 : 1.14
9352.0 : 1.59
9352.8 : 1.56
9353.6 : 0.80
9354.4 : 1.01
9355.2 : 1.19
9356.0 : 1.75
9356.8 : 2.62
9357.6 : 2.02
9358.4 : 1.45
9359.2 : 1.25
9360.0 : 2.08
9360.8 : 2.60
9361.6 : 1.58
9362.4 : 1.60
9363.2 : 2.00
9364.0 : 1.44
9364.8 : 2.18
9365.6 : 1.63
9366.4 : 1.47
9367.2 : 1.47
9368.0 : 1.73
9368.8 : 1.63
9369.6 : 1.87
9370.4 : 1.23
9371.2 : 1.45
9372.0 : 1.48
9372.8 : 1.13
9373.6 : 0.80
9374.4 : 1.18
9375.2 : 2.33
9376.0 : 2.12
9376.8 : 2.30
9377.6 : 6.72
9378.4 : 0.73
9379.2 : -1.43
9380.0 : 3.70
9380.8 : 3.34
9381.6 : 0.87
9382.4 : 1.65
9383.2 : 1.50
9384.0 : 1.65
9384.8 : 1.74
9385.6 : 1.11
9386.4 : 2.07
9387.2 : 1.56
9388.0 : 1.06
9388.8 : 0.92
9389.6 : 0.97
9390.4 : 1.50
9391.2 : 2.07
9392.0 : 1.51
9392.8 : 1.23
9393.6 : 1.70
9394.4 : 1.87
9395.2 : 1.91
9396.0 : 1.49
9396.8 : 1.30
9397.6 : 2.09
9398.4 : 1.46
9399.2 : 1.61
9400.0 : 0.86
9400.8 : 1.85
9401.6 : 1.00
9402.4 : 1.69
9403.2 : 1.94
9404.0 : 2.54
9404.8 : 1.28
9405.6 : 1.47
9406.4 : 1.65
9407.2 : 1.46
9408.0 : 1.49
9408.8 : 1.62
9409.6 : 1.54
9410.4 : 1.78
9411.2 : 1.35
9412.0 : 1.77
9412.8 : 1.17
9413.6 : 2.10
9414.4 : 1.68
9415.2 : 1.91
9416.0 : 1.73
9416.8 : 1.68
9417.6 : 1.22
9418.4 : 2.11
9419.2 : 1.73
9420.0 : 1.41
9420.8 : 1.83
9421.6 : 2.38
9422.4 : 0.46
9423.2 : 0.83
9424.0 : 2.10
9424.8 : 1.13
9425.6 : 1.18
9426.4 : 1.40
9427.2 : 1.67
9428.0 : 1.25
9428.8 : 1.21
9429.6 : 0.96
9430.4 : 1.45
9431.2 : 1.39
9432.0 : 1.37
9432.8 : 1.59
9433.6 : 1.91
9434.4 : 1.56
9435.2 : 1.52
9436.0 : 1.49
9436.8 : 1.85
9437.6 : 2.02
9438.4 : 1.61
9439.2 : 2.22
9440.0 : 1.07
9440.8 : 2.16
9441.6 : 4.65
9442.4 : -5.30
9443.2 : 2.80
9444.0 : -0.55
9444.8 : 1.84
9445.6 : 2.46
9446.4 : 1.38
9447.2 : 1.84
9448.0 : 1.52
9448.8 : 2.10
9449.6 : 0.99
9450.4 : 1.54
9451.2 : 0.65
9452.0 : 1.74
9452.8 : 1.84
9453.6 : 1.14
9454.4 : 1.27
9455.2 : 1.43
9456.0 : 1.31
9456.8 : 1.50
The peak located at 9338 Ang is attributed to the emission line [N II] 6583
